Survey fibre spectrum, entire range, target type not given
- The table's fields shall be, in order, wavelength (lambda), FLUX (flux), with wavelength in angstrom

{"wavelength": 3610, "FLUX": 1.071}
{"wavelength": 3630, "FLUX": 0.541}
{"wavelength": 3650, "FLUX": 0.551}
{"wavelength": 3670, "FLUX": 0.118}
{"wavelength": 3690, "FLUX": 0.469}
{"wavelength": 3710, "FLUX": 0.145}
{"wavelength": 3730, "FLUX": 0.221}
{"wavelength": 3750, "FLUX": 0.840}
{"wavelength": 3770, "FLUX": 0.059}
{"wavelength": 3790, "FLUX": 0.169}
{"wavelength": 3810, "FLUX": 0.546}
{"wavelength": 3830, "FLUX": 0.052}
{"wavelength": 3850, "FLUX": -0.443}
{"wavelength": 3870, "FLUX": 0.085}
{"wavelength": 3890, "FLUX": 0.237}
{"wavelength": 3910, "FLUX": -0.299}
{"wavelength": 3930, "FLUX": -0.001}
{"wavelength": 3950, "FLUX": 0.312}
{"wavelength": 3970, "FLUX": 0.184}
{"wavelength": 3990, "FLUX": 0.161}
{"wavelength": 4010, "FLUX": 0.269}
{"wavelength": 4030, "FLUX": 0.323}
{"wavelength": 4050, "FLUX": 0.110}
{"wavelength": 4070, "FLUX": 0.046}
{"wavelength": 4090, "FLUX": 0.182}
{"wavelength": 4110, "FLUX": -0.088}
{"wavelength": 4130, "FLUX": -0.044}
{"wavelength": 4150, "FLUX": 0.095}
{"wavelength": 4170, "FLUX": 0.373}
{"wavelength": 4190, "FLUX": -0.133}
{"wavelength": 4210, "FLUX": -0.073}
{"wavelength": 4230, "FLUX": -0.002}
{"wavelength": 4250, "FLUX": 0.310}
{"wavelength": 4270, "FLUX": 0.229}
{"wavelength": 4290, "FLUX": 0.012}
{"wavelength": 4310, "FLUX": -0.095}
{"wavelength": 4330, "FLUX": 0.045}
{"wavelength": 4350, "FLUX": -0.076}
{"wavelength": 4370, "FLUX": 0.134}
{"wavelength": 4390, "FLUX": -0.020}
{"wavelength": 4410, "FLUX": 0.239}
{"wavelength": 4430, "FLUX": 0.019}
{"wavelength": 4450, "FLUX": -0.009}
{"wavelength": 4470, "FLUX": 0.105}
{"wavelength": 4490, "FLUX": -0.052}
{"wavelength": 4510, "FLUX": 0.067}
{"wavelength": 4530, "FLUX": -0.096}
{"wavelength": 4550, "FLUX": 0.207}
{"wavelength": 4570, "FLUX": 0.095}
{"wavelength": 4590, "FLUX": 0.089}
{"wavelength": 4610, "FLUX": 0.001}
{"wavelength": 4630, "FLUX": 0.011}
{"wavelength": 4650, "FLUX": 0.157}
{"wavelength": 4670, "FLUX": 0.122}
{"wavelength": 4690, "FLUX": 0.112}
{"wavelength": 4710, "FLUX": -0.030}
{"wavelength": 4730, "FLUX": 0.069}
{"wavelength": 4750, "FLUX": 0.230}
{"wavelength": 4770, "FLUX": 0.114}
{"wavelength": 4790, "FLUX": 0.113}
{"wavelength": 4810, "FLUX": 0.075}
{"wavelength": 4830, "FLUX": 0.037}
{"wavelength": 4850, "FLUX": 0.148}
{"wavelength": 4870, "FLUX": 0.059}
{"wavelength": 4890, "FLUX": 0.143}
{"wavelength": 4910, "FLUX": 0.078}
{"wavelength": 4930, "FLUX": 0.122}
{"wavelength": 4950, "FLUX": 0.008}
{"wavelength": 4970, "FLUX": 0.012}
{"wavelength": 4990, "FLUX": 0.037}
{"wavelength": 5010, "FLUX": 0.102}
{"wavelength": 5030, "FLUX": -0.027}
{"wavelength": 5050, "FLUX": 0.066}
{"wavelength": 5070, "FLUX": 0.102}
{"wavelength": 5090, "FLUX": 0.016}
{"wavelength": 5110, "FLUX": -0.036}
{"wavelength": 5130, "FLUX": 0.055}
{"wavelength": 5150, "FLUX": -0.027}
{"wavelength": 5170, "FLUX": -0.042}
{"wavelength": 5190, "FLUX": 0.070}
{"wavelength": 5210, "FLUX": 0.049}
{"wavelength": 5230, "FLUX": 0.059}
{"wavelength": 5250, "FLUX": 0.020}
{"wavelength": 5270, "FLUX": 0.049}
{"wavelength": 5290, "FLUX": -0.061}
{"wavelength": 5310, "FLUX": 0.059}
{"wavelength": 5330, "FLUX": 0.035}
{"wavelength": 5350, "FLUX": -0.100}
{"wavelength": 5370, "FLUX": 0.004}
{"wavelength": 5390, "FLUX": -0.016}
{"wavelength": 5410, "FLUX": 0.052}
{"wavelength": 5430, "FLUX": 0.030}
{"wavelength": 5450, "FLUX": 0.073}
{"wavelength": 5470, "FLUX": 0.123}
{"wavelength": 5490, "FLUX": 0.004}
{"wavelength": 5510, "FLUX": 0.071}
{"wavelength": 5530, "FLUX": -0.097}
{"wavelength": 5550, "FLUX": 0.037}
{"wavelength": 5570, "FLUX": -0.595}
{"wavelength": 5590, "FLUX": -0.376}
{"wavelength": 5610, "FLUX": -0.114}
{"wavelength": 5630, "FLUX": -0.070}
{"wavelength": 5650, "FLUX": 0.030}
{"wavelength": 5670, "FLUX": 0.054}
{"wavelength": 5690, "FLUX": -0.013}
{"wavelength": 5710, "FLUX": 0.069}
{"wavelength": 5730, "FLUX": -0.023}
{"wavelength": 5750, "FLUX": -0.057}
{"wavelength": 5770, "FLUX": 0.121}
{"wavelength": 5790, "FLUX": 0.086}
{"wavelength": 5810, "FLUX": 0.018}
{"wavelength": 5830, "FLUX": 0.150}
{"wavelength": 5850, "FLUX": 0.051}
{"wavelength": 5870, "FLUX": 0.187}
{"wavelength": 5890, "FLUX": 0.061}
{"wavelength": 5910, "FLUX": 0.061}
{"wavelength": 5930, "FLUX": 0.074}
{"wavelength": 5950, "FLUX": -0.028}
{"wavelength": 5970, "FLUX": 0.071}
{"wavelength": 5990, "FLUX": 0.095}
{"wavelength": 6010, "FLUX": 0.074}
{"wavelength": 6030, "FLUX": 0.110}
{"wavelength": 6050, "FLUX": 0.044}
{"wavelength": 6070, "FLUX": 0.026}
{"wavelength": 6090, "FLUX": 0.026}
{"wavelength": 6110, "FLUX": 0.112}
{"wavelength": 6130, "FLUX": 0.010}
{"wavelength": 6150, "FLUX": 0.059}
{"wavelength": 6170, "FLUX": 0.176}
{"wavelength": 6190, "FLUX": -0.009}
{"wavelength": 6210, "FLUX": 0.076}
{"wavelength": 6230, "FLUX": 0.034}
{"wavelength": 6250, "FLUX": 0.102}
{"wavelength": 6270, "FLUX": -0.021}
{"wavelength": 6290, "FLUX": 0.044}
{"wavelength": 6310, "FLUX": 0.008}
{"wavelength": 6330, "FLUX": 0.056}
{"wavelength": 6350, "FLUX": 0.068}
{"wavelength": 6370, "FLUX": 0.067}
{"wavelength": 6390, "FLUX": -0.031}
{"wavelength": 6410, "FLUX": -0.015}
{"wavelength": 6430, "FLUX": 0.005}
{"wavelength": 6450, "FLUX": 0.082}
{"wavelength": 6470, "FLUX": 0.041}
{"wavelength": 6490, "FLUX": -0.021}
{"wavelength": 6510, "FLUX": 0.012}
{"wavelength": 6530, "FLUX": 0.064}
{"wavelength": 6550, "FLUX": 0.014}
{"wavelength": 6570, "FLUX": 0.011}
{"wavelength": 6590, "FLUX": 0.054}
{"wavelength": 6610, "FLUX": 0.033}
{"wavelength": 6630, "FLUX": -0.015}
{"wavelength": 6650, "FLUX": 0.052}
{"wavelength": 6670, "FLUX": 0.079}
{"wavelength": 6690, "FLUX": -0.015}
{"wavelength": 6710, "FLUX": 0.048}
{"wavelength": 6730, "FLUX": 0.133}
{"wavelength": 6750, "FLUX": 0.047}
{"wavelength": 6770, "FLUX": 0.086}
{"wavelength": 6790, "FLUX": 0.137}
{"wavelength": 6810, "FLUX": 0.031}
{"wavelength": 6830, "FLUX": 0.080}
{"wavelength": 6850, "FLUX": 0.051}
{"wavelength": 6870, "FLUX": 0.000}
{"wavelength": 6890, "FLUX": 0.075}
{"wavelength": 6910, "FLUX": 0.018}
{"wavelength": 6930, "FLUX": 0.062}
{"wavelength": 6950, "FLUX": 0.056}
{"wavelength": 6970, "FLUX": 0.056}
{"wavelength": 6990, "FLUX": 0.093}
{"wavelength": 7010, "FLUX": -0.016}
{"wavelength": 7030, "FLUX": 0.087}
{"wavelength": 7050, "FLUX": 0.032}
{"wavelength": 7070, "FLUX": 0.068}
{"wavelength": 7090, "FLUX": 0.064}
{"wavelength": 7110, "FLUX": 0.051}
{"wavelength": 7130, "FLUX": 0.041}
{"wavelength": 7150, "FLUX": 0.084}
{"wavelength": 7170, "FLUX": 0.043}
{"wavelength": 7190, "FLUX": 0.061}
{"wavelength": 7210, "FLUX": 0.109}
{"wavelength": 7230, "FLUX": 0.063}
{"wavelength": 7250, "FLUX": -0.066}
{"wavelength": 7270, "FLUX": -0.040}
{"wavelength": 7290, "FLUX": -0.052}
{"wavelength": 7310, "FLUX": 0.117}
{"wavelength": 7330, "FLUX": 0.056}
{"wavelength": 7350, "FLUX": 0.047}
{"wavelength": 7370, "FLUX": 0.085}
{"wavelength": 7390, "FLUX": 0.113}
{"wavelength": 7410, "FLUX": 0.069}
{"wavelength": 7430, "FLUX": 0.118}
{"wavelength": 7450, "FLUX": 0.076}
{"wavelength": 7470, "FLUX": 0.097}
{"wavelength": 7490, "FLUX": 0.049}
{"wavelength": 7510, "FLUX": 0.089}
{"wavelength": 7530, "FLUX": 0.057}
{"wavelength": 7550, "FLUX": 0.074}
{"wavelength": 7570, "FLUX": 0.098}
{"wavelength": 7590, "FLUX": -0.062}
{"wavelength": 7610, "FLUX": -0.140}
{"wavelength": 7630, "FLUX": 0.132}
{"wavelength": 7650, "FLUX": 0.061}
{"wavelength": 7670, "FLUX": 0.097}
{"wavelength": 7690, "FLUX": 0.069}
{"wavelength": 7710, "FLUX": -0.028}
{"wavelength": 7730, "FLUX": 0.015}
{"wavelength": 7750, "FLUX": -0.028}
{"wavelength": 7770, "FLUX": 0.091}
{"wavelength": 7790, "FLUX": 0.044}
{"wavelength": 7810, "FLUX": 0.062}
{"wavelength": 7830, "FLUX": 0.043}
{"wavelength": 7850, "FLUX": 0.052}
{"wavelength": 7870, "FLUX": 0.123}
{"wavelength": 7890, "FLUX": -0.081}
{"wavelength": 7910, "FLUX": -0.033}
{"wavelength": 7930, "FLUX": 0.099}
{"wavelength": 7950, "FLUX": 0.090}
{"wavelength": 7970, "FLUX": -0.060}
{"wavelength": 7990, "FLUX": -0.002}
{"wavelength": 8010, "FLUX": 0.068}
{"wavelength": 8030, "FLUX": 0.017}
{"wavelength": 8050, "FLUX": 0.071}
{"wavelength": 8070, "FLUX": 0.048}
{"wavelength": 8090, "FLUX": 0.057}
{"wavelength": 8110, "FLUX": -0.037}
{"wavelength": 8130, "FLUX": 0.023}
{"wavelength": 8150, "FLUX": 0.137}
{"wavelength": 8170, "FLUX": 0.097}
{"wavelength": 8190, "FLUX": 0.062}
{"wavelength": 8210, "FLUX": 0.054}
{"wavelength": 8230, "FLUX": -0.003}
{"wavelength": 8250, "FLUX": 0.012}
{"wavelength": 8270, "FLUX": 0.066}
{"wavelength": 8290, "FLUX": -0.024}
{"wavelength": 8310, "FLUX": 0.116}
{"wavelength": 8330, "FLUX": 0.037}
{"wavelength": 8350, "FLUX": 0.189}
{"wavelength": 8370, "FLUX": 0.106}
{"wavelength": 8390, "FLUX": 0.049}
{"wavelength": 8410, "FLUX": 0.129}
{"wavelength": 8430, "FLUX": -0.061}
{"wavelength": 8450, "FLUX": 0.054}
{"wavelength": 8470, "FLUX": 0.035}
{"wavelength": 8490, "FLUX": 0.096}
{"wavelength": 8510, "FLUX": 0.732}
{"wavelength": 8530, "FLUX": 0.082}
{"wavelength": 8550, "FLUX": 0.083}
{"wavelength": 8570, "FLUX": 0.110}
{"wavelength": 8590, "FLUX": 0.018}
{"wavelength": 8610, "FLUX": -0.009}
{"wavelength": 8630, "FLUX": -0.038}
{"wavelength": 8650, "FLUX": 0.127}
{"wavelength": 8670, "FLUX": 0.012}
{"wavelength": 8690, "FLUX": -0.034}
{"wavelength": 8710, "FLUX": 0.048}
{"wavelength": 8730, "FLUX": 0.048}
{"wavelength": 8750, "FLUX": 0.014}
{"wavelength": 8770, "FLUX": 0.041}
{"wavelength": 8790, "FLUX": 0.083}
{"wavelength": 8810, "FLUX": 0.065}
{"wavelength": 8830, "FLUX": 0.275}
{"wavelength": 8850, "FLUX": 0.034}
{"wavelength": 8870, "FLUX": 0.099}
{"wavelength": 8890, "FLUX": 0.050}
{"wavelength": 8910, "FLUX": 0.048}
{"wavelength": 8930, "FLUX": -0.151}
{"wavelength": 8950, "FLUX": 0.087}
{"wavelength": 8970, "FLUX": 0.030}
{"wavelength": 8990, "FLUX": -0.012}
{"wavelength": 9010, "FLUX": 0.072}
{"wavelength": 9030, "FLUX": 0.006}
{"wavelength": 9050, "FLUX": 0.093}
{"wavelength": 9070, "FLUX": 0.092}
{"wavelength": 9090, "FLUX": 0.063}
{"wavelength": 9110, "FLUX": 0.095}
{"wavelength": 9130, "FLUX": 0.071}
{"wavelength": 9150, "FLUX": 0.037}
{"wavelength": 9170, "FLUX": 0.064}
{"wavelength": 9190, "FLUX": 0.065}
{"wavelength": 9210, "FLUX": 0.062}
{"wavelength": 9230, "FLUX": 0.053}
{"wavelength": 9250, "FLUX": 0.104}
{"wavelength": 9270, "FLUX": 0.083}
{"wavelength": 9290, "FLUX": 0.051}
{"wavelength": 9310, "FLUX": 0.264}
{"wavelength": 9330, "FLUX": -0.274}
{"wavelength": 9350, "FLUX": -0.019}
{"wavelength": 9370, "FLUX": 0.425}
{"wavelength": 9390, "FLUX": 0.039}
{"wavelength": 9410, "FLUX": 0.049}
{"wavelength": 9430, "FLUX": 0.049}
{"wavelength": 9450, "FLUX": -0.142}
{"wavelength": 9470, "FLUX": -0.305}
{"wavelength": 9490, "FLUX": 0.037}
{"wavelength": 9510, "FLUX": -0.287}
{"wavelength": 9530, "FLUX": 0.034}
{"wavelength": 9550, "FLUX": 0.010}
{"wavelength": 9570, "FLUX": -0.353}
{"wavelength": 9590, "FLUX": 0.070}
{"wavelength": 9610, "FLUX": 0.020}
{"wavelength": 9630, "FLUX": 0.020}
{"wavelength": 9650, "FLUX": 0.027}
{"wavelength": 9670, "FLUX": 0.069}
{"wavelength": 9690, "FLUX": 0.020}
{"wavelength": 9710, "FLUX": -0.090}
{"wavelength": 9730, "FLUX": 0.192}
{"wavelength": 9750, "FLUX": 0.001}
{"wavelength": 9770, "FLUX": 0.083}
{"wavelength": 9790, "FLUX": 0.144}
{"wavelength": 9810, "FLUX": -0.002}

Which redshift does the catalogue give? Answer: 1.282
